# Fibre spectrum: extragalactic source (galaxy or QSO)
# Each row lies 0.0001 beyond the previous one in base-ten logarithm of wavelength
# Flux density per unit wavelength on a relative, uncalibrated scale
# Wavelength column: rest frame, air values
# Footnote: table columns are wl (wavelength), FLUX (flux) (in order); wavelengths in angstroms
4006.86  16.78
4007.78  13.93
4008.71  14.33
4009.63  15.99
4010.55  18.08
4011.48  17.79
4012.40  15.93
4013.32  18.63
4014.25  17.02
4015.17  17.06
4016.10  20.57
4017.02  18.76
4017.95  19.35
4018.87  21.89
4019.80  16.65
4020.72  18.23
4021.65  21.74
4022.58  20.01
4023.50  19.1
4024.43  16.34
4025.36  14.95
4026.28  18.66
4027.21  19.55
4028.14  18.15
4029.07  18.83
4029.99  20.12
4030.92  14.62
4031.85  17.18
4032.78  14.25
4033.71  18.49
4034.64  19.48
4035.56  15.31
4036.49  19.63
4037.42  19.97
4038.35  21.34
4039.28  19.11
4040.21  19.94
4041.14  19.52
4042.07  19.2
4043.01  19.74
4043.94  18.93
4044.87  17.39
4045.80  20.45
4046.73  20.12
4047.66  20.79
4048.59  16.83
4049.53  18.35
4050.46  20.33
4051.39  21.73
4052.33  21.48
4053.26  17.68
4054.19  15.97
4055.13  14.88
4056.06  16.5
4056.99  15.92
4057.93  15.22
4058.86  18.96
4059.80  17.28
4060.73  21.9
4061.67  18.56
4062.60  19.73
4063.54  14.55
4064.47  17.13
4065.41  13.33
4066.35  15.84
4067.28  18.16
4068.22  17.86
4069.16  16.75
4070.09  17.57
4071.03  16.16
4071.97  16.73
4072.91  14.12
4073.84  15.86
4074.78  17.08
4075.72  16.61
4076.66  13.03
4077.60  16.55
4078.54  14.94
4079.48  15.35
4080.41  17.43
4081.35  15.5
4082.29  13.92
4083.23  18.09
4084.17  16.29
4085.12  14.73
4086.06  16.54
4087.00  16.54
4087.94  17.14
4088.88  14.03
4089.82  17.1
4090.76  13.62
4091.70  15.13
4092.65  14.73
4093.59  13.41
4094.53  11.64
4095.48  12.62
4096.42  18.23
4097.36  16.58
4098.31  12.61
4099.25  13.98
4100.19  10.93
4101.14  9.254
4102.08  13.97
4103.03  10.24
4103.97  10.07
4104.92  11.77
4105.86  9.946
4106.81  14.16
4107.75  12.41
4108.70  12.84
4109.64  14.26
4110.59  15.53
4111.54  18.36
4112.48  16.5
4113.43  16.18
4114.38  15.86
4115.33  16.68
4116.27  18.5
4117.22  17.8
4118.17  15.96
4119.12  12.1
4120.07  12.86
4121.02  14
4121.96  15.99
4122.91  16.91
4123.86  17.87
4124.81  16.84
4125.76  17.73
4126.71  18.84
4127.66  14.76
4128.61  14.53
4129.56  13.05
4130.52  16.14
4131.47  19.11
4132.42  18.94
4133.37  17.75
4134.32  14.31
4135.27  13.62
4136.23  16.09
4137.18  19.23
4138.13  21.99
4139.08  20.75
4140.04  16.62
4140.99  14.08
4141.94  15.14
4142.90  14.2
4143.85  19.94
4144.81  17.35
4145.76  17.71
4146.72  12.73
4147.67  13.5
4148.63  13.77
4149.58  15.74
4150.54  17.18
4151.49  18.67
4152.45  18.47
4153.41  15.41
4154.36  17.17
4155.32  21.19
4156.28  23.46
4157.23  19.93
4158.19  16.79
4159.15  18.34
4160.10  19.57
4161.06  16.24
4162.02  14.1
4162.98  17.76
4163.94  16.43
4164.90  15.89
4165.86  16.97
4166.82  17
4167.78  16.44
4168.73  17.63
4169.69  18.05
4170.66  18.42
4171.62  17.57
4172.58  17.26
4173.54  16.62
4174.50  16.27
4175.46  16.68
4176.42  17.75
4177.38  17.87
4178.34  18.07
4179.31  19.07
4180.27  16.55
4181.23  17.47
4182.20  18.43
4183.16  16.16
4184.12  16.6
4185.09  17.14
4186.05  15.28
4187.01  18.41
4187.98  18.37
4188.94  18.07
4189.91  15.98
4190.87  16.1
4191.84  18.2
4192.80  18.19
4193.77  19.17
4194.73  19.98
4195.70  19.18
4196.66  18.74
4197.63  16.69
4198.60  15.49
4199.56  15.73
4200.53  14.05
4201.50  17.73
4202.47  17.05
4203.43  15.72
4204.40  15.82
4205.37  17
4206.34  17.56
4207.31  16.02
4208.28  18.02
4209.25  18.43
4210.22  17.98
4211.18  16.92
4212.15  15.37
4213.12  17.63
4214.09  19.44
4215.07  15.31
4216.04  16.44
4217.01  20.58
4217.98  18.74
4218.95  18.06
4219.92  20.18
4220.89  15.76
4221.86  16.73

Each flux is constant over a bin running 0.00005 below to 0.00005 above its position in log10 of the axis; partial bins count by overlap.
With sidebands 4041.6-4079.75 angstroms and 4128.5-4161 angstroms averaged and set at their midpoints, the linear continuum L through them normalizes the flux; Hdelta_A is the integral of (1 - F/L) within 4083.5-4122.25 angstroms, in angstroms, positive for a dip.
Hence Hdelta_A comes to 6.4 angstroms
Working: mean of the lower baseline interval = 17.5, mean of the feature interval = 14.4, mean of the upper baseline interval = 17.2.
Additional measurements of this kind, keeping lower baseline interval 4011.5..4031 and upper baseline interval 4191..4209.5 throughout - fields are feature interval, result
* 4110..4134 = 2.0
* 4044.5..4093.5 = 3.5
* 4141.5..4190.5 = 0.8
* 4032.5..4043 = -0.3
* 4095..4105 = 2.9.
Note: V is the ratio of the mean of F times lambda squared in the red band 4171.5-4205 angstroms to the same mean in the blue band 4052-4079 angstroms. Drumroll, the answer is 1.1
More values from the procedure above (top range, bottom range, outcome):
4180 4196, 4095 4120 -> 1.30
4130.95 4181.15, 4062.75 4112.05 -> 1.20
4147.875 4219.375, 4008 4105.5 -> 1.10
